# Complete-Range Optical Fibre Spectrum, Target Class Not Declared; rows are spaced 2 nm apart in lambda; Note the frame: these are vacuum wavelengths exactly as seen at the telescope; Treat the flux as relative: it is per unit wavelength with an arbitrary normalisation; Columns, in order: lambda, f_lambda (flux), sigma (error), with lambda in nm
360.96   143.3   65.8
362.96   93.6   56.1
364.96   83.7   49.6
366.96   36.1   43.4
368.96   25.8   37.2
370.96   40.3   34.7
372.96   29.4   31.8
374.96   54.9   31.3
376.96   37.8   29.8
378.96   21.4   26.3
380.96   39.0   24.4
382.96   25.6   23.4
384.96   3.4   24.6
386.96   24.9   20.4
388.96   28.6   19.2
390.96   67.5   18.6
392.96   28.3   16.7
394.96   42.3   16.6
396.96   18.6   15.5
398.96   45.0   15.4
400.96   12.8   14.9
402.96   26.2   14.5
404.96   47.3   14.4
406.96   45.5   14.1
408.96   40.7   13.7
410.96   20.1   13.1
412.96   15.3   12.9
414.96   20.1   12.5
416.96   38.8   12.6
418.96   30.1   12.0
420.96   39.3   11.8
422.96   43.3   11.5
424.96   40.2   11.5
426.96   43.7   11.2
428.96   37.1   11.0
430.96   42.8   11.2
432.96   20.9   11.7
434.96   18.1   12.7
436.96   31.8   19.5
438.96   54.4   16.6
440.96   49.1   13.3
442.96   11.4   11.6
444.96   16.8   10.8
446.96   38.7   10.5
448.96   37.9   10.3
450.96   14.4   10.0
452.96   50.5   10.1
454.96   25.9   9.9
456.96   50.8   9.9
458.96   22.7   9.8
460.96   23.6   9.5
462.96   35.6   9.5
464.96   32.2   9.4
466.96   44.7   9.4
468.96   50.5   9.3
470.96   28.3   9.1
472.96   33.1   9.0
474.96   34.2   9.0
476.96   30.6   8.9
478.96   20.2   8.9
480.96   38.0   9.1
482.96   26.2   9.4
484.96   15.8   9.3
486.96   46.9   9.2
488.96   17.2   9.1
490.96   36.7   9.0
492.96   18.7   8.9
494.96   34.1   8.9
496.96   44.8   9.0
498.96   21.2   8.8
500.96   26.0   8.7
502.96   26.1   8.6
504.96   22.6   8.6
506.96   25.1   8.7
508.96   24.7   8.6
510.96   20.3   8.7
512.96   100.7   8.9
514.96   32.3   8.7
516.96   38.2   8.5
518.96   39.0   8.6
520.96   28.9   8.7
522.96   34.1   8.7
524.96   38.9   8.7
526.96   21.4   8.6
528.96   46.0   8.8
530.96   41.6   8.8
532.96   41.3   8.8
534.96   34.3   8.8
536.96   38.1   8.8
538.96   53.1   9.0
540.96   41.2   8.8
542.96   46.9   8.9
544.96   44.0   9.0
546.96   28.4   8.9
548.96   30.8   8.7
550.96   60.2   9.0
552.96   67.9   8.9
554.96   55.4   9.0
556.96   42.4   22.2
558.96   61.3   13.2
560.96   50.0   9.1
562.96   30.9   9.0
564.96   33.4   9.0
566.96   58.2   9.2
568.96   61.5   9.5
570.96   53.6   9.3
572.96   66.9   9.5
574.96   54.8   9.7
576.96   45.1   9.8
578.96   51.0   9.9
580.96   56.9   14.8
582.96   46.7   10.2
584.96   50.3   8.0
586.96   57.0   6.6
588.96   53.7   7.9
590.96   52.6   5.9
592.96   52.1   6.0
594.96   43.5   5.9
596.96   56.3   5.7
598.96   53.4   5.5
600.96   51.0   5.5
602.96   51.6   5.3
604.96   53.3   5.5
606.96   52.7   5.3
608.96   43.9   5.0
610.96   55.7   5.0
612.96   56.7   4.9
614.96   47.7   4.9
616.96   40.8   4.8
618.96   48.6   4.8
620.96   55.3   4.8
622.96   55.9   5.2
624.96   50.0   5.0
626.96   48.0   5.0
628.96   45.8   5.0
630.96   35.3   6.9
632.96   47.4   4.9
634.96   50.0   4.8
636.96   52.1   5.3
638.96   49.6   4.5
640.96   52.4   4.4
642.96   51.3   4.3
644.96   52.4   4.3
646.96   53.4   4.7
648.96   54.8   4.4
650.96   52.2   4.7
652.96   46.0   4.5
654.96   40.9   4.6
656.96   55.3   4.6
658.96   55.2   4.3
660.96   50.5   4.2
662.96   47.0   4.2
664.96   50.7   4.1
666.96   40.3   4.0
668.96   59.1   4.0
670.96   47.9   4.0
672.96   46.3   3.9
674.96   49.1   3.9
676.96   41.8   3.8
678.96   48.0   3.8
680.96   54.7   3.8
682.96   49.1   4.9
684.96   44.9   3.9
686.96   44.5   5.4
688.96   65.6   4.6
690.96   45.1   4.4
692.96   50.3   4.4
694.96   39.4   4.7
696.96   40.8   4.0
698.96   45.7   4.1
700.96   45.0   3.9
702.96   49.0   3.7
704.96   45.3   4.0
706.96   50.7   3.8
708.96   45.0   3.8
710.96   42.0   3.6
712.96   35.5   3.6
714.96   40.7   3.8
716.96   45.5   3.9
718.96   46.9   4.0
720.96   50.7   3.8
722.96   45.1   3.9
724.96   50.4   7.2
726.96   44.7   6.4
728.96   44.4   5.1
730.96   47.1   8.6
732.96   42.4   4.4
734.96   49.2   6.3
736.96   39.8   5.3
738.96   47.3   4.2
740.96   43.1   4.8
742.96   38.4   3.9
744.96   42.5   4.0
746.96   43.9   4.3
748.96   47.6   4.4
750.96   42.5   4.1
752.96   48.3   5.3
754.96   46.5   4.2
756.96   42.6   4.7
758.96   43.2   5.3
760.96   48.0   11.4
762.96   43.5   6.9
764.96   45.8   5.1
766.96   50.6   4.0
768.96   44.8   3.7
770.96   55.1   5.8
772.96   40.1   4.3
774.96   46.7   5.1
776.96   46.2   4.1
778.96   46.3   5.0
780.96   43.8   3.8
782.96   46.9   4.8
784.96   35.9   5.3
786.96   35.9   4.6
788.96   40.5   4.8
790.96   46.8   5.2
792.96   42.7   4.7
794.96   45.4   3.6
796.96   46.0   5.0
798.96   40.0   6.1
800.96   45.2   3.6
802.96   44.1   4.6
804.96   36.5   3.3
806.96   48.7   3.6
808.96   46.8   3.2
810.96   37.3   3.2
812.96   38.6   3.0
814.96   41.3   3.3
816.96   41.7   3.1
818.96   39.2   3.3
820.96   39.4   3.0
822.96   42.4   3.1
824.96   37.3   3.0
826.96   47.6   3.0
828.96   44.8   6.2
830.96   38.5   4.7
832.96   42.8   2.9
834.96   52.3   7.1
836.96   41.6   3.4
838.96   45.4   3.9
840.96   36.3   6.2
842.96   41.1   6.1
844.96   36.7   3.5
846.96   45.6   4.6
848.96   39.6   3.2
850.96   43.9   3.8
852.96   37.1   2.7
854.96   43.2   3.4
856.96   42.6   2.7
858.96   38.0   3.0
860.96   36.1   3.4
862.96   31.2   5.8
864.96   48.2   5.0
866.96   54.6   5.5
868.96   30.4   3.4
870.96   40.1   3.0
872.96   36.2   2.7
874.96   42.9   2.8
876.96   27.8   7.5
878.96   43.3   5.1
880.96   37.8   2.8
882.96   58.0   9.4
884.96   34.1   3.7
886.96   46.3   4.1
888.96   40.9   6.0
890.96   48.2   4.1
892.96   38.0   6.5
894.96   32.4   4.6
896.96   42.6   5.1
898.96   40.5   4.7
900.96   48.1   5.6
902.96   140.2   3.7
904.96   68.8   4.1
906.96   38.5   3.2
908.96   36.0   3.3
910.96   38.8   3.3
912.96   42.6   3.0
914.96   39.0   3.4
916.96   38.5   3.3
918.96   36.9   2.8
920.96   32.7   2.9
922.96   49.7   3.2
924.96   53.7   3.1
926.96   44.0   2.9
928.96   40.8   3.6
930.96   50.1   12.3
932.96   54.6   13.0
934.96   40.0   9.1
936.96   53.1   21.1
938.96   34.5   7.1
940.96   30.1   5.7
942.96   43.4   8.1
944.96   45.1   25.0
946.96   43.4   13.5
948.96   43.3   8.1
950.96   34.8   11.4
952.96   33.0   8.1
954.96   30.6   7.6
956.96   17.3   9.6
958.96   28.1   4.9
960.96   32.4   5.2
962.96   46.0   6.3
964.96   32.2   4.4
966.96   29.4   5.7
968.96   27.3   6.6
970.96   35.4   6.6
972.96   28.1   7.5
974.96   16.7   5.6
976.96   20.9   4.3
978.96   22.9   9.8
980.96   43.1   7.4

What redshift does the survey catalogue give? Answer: 0.38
